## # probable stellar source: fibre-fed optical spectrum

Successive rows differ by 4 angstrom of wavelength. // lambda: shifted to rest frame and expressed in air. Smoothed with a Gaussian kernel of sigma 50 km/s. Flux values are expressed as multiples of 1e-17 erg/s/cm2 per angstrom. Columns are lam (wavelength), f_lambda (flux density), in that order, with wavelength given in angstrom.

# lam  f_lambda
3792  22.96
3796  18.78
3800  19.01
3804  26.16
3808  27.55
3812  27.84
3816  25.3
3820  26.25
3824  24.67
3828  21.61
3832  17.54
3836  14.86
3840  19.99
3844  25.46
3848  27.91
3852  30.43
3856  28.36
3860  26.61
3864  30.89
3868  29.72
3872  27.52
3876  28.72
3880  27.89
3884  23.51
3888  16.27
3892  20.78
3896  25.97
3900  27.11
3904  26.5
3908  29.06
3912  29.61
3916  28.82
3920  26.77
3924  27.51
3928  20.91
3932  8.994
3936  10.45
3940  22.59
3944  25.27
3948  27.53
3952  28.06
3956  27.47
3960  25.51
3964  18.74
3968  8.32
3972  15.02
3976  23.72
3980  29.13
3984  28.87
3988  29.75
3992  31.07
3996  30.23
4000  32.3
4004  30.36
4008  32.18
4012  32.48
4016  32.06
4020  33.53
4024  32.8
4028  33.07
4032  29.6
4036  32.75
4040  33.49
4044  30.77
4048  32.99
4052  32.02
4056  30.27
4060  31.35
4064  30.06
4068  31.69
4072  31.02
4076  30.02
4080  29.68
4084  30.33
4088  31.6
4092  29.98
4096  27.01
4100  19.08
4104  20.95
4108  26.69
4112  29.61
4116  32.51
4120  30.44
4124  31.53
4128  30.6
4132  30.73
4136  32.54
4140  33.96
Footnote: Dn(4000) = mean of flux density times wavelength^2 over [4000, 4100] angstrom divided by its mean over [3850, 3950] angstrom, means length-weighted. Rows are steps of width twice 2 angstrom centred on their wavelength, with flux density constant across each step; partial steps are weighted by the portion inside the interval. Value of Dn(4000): 1.34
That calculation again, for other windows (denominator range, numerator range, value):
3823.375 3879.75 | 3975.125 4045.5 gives 1.33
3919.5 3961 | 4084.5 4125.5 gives 1.34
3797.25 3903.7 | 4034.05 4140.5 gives 1.36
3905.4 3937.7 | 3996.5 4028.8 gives 1.47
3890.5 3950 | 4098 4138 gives 1.32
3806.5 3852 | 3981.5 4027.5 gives 1.45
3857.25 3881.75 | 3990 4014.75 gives 1.18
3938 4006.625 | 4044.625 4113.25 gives 1.20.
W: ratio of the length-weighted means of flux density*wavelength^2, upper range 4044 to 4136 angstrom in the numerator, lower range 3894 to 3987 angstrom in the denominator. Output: 1.35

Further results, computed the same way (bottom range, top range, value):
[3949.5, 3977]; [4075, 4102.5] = 1.42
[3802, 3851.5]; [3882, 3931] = 1.08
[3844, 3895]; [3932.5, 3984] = 0.86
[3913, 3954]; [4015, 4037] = 1.48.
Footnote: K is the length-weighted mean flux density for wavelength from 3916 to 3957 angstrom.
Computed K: 22.7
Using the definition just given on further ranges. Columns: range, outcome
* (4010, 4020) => 32.5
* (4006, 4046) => 32.3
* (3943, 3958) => 27.2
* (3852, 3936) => 25.3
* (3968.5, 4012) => 27.8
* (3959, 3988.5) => 21.9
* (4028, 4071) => 31.6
